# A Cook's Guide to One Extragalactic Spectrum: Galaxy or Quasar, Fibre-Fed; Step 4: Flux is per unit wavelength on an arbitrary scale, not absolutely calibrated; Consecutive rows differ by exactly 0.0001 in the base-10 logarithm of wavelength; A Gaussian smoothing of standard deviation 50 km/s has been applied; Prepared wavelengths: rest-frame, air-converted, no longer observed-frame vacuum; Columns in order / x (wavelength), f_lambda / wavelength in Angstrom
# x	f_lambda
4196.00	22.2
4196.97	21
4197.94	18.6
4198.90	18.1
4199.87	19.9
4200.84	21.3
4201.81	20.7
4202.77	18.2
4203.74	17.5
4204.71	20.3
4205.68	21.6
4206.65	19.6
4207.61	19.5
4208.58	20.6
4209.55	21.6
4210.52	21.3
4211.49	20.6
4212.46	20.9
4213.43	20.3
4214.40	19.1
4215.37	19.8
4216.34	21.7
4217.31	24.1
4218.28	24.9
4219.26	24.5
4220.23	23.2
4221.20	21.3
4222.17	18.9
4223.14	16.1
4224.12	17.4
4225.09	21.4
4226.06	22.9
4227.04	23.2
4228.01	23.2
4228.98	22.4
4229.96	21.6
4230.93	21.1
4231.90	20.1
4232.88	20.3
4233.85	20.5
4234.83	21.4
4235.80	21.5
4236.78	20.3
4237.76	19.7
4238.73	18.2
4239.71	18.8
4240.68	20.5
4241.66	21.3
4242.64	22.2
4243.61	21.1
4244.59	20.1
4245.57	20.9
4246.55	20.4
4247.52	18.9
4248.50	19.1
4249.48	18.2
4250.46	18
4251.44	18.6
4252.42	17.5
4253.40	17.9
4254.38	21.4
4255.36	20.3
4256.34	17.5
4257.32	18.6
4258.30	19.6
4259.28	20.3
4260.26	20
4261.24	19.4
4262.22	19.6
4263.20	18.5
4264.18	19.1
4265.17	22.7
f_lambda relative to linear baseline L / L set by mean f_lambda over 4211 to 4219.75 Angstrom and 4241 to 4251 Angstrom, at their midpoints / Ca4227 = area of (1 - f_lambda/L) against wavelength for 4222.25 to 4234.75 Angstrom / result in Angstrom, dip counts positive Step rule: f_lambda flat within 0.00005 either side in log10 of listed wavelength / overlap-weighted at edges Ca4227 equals 0.1 Angstrom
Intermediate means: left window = 21.8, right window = 20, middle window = 20.8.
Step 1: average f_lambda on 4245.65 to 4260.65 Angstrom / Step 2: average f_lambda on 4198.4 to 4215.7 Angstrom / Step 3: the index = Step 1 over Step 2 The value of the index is 0.95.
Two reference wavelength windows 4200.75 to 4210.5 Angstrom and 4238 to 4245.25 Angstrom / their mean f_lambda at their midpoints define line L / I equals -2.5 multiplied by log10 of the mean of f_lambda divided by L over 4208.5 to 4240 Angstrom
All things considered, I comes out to -0.04 mag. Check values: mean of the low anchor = 20.1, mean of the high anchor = 20.3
